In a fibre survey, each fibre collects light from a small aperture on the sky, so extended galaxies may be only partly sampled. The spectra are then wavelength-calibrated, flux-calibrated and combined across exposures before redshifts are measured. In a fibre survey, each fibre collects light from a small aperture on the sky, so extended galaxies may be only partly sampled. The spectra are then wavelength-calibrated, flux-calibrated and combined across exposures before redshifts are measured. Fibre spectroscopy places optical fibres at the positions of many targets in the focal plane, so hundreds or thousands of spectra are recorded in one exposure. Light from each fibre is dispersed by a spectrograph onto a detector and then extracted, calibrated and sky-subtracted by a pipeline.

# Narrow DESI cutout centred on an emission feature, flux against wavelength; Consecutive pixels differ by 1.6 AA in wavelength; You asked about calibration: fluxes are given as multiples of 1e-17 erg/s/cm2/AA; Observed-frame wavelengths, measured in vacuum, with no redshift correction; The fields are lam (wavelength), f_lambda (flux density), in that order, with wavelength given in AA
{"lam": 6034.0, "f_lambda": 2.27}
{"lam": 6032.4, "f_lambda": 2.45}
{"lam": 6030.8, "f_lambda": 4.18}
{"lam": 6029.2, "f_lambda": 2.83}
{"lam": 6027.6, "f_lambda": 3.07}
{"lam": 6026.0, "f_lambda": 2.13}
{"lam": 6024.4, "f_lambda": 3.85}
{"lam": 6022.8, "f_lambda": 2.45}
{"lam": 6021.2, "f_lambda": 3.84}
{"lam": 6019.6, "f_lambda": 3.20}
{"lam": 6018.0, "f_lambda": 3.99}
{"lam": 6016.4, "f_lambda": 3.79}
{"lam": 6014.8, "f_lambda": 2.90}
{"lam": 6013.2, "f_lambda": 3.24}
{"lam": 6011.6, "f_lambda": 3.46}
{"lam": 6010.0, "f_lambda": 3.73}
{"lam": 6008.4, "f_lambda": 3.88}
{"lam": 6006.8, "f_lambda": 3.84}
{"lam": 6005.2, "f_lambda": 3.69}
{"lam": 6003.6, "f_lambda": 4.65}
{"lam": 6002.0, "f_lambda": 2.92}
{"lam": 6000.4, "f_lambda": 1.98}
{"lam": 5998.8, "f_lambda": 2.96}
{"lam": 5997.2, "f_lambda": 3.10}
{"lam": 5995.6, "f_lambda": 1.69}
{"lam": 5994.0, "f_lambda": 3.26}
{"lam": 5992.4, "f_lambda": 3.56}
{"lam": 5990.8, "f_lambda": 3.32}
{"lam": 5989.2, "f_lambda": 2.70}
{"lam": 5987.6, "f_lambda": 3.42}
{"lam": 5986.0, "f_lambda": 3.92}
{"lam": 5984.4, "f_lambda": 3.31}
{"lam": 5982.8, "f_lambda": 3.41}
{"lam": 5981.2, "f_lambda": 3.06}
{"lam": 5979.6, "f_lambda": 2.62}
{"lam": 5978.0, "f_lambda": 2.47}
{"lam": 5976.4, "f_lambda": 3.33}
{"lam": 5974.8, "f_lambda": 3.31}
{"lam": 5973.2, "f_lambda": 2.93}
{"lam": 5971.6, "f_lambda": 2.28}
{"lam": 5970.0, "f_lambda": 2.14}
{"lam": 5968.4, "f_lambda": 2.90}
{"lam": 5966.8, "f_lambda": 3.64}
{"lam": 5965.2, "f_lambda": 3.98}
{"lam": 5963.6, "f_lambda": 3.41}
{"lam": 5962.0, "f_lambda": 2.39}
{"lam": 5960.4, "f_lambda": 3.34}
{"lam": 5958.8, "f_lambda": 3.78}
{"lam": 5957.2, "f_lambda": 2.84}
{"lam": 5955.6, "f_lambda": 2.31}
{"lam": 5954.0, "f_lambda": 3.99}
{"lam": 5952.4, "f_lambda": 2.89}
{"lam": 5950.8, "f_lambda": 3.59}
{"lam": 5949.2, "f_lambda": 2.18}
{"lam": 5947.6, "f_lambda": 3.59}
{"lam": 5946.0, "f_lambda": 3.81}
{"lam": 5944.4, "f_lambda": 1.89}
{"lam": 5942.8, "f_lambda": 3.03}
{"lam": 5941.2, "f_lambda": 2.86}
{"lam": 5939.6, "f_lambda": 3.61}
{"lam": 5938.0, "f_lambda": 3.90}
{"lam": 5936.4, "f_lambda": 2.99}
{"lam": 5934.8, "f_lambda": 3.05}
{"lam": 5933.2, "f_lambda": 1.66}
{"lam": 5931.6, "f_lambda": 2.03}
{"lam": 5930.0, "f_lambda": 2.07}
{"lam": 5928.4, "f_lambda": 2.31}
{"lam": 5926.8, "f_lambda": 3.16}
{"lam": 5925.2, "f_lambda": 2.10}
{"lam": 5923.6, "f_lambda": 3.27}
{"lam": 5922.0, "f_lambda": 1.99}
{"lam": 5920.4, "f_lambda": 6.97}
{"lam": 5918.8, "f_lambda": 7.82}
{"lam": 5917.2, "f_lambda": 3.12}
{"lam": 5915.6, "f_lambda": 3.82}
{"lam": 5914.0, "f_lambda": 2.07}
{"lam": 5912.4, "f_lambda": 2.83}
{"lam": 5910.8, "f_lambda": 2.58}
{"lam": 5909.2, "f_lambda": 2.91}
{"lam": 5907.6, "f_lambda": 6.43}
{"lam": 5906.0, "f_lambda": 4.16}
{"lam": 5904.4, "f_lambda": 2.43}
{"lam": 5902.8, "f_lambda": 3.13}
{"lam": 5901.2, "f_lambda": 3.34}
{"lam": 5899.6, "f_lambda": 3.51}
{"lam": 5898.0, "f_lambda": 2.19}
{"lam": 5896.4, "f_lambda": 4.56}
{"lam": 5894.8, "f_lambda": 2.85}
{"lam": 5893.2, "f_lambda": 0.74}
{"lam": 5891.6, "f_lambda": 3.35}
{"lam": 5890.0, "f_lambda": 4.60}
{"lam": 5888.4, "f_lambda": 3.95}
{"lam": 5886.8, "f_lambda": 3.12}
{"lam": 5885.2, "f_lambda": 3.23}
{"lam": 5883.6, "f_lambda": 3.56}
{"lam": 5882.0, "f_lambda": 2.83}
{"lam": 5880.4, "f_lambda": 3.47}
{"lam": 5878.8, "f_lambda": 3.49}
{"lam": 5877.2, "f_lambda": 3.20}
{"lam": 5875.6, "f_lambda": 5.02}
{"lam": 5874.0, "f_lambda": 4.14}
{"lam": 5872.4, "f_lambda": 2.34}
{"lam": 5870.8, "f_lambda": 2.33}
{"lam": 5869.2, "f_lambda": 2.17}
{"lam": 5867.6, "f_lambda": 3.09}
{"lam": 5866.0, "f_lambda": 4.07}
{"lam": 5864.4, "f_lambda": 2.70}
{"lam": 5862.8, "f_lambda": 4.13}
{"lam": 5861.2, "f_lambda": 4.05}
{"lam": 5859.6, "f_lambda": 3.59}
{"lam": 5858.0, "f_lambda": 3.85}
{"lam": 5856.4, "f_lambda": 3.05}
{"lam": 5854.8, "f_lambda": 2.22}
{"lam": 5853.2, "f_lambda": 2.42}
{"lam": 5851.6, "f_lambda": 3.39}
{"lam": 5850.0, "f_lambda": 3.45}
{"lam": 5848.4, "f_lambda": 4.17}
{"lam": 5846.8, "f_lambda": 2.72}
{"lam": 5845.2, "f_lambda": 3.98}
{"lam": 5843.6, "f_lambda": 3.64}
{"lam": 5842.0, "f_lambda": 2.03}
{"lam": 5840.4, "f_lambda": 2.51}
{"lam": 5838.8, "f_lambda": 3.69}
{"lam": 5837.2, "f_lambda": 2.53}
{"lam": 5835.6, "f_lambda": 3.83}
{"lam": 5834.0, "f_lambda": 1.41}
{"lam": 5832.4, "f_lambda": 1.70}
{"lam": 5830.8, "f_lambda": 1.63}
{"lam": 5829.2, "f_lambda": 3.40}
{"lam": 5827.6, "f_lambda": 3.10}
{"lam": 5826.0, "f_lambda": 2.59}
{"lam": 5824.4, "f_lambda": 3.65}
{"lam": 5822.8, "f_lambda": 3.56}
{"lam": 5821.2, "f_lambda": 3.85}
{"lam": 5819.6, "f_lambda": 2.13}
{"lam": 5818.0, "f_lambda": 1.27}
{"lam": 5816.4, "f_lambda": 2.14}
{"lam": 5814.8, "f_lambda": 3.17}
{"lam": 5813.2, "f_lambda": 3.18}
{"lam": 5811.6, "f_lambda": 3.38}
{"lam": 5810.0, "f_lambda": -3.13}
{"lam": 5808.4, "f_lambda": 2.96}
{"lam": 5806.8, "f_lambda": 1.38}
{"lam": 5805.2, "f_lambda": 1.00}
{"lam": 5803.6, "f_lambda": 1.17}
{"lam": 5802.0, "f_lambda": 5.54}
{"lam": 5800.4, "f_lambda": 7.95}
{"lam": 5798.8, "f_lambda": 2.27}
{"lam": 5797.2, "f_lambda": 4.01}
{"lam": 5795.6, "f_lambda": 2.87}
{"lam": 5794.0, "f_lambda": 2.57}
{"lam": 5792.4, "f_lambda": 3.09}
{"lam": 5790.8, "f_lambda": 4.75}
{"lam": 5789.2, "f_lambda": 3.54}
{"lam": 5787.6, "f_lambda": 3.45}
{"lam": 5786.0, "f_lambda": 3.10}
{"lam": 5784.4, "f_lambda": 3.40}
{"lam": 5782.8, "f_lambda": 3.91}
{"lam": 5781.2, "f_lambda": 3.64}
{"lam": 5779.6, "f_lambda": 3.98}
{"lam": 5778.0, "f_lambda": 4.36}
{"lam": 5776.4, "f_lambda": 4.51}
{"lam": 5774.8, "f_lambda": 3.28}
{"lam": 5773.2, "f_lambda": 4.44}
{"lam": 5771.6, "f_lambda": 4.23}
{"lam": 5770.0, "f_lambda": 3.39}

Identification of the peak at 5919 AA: H-beta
